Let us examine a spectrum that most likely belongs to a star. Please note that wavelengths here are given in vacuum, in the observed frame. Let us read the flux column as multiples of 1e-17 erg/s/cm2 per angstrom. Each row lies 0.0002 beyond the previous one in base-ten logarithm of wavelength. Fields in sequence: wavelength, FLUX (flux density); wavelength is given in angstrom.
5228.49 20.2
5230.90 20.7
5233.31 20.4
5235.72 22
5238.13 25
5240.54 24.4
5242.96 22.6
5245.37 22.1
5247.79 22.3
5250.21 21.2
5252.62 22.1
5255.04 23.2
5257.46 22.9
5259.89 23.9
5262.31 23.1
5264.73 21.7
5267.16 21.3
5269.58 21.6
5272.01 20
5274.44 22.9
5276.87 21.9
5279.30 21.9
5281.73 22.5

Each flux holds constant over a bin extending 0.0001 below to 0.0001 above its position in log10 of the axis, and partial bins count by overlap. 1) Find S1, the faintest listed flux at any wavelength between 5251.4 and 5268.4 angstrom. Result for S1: 21.3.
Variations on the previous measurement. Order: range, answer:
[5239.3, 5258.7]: 21.2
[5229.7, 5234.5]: 20.4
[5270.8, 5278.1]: 20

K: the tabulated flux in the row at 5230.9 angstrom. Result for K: 20.7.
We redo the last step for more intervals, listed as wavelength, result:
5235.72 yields 22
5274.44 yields 22.9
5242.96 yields 22.6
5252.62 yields 22.1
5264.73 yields 21.7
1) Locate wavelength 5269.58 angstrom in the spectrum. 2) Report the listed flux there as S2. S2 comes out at 21.6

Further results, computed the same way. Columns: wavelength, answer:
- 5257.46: 22.9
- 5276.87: 21.9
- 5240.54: 24.4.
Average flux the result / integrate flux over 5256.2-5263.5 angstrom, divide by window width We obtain 23.3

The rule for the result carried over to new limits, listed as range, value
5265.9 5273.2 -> 21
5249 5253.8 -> 21.7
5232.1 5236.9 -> 21.2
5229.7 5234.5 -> 20.5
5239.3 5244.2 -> 23.5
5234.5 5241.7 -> 23.8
